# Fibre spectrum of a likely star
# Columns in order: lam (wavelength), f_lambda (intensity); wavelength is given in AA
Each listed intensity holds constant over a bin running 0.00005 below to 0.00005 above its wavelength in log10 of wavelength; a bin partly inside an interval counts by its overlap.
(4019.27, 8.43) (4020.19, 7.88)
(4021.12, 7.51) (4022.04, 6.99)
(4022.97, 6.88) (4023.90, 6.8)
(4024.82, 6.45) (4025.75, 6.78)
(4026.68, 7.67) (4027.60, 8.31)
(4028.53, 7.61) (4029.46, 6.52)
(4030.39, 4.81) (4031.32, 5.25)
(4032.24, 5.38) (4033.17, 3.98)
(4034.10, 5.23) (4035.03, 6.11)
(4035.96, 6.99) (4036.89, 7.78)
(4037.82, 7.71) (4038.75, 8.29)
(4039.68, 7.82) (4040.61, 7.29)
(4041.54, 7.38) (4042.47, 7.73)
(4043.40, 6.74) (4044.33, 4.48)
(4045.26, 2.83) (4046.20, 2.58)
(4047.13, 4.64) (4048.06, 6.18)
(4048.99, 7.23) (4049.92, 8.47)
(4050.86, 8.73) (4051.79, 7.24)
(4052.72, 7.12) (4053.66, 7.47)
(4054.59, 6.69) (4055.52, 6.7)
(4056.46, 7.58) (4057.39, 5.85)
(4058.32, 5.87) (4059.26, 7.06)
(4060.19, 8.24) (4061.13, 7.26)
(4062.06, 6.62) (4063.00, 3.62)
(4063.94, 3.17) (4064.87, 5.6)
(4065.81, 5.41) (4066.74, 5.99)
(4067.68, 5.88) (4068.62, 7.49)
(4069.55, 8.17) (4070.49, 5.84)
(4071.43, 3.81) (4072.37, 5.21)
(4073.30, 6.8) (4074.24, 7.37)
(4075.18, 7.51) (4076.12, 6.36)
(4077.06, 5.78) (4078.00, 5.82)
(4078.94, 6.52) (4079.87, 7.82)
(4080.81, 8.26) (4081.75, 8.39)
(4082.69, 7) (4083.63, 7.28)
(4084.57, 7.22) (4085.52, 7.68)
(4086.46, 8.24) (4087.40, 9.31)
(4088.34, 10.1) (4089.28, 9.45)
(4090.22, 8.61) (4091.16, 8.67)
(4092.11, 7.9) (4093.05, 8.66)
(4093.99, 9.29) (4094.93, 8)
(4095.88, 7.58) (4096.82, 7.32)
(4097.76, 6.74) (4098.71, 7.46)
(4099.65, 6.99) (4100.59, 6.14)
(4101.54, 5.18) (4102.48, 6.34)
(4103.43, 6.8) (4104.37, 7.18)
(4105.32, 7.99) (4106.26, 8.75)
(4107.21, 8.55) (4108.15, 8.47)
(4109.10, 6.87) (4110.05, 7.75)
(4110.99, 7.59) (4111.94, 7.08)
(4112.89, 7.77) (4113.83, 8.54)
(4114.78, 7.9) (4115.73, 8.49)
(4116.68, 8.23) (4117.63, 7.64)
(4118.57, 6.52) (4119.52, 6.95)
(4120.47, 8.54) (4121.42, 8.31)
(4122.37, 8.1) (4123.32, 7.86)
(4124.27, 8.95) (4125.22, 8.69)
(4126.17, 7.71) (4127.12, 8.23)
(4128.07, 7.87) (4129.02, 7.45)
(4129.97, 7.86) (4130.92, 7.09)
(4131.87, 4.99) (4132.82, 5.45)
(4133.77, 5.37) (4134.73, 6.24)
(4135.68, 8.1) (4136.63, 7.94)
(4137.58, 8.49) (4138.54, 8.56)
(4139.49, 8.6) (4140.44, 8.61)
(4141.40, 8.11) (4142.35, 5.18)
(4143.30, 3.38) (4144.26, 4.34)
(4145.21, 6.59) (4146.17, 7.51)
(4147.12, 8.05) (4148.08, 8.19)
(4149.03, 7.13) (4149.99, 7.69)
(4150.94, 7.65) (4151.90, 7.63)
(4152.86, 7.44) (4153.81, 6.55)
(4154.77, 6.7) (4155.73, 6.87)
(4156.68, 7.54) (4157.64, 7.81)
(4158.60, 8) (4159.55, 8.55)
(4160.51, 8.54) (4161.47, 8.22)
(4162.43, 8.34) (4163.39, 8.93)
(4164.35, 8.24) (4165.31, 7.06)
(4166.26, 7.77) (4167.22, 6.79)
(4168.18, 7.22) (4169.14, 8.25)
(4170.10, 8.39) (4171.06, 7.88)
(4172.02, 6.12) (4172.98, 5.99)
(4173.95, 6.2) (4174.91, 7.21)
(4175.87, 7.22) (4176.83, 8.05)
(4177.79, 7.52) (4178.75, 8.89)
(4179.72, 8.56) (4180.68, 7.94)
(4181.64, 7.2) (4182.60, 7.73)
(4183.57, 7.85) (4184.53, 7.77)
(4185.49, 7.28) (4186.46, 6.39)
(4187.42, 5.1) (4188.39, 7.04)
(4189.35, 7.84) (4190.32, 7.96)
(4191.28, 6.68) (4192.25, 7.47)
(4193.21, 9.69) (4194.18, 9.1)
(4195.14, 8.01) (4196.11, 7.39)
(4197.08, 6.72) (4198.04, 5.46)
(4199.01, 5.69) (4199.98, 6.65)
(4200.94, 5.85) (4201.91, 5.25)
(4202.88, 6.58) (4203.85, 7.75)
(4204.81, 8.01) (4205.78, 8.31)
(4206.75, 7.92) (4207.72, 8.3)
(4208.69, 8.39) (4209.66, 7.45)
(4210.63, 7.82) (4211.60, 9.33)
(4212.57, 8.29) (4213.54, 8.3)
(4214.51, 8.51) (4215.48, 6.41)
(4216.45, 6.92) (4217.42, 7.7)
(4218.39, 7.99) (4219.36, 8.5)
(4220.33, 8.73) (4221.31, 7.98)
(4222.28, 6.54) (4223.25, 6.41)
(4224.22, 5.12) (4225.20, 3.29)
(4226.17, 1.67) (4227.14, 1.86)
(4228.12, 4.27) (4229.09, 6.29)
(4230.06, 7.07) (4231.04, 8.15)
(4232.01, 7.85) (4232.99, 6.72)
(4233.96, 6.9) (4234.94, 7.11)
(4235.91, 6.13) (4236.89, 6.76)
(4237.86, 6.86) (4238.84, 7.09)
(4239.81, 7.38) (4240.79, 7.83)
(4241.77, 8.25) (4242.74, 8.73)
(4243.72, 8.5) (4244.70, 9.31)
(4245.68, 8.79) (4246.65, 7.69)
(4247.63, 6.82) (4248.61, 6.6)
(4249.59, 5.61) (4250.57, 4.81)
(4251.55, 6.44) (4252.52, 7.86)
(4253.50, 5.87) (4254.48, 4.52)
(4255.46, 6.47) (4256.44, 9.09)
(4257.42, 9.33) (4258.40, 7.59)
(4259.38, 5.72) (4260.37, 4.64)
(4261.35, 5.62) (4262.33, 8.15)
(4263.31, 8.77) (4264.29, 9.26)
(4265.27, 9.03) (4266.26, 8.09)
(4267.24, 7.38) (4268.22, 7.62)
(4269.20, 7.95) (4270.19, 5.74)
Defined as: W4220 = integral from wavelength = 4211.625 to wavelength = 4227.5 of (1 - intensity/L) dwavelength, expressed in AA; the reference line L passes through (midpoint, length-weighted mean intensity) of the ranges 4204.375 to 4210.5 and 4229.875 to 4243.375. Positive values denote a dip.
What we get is 2.4 AA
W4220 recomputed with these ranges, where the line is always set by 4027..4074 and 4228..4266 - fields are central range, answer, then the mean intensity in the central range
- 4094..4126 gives -5.0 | 7.64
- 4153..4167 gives -1.9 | 7.77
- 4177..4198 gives -1.9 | 7.59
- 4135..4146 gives -0.6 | 7.08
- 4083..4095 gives -3.6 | 8.49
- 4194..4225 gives -1.4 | 7.36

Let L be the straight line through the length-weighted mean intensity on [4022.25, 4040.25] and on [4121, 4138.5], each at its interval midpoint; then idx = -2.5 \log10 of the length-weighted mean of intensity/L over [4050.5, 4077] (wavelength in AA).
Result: 0.08 mag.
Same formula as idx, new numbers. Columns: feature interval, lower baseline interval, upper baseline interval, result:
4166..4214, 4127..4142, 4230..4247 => 0.01 mag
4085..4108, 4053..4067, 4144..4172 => -0.17 mag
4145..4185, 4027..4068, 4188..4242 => -0.12 mag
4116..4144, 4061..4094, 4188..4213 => -0.03 mag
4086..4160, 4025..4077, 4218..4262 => -0.16 mag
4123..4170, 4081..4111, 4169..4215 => 0.03 mag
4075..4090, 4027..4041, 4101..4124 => -0.06 mag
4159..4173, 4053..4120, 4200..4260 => -0.10 mag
